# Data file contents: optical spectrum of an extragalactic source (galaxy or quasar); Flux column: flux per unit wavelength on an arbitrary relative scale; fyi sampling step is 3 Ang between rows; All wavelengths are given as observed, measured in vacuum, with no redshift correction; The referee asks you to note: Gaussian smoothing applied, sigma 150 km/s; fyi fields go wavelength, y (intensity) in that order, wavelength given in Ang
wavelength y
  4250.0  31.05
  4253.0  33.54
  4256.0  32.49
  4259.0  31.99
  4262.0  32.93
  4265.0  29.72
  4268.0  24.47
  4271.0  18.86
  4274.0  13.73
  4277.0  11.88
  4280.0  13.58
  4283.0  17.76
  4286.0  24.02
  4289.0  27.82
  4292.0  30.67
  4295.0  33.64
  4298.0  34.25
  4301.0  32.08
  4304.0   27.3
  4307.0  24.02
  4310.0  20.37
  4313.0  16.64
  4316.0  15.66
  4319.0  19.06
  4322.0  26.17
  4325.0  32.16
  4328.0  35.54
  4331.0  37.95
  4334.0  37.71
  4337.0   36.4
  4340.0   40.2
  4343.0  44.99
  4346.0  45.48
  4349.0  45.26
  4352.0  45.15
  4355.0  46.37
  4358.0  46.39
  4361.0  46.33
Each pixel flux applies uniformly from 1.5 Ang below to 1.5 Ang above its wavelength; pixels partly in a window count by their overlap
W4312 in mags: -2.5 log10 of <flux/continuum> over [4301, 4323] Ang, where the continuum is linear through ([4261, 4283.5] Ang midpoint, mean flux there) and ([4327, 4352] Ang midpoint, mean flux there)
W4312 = 0.410 mag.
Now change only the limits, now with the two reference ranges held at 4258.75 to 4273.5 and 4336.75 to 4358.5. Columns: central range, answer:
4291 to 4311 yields 0.16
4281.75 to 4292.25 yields 0.25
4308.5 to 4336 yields 0.40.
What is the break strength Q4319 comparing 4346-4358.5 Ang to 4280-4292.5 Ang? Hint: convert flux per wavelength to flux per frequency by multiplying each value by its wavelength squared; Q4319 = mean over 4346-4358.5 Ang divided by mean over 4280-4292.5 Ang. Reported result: 2.03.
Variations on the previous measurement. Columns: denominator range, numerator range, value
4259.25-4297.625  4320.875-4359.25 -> 1.73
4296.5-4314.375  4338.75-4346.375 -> 1.71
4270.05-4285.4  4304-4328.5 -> 1.54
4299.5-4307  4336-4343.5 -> 1.43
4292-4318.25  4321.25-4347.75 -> 1.50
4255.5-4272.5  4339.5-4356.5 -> 1.66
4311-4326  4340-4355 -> 2.11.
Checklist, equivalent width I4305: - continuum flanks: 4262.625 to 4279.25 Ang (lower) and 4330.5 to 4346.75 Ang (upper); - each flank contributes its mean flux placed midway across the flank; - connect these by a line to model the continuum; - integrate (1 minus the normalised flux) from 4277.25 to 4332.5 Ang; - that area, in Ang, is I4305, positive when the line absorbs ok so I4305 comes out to 8.0 Ang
